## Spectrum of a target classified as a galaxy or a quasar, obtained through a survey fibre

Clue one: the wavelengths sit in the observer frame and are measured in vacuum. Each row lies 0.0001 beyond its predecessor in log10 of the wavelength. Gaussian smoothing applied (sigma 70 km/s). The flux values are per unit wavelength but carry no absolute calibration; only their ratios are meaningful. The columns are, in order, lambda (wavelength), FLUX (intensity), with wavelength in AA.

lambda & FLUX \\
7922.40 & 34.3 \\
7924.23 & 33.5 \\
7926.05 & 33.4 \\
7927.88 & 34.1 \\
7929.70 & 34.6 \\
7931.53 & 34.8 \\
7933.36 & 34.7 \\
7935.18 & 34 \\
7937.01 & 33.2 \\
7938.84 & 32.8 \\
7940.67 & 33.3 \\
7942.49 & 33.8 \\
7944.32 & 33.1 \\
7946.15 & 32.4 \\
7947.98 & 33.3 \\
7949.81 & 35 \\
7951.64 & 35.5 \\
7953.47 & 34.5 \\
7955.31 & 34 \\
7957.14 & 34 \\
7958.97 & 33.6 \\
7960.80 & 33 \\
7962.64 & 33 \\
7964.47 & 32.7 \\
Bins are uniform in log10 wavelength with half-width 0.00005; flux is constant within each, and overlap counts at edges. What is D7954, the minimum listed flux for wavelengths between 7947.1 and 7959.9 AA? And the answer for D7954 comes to 33.3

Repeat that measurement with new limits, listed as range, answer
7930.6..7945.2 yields 32.8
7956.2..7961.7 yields 33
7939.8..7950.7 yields 32.4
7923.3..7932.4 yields 33.4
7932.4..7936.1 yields 34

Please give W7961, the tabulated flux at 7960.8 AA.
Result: 33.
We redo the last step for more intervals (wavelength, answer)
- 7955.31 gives 34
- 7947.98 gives 33.3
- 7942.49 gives 33.8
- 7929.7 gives 34.6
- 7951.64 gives 35.5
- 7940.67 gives 33.3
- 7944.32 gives 33.1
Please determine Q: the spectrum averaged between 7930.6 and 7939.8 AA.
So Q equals 33.9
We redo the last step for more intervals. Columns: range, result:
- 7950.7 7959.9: 34.3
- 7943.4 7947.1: 32.7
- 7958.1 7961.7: 33.3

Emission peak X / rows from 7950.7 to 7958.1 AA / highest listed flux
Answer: 35.5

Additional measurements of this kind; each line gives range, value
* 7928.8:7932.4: 34.8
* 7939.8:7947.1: 33.8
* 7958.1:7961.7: 33.6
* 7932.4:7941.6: 34.7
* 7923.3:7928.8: 34.1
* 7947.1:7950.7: 35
